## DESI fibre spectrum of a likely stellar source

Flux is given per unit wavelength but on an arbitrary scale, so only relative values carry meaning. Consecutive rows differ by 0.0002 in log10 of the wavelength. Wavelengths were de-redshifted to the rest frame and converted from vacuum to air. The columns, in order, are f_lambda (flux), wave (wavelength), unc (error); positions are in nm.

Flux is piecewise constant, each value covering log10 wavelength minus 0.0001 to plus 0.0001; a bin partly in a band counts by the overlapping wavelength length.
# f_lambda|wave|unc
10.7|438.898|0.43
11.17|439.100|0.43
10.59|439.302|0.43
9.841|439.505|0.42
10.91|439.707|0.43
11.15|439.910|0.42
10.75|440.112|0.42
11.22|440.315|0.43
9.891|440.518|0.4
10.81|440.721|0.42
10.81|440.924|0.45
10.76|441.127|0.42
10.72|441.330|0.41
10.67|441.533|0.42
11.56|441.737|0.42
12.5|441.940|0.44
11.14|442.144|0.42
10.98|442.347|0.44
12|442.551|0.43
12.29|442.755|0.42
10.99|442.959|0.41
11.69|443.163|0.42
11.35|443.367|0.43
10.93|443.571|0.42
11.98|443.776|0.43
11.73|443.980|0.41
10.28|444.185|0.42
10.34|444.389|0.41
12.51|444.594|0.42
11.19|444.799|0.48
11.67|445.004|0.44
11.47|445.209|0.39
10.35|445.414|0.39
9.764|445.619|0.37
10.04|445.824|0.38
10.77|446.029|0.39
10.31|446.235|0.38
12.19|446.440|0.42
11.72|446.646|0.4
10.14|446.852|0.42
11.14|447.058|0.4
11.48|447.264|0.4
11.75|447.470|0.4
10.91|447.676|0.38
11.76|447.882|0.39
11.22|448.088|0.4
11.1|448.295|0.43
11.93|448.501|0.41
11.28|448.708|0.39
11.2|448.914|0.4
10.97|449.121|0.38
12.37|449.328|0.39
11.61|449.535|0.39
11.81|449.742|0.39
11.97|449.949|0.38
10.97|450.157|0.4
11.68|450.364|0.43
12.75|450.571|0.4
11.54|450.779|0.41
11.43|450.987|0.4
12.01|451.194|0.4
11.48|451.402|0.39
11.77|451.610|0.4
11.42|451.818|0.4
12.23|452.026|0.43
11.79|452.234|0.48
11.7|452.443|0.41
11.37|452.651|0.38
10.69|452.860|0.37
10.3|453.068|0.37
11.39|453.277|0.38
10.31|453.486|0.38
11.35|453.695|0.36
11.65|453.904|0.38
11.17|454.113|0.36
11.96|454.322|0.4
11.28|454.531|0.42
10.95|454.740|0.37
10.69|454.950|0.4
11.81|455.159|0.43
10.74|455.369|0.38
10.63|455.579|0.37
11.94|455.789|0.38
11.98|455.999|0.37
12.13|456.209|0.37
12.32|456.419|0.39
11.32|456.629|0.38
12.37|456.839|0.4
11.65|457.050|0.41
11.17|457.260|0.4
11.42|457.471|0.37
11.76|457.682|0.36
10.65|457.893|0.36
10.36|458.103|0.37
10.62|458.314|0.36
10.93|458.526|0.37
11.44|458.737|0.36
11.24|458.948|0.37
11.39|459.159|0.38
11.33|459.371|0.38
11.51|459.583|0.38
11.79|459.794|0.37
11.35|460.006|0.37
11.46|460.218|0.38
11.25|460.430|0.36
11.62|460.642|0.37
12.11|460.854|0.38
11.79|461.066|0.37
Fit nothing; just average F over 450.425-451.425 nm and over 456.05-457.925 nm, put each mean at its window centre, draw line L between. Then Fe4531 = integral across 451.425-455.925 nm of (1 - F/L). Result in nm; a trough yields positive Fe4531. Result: 0.19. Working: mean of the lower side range 11.9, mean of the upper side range 11.7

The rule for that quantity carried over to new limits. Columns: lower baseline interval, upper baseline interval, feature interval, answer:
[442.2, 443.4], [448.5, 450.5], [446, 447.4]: 0.052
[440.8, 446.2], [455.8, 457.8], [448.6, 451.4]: -0.046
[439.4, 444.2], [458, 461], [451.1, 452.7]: -0.070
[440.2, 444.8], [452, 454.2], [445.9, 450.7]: -0.085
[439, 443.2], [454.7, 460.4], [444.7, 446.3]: 0.063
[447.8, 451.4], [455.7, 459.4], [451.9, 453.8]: 0.051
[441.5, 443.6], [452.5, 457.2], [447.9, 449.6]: -0.005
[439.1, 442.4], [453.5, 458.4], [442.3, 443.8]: -0.075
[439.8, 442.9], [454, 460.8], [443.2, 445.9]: 0.030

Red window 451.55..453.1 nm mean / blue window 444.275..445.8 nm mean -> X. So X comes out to 1.04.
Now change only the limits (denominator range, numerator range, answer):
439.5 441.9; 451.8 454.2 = 1.04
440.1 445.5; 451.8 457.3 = 1.02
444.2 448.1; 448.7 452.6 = 1.06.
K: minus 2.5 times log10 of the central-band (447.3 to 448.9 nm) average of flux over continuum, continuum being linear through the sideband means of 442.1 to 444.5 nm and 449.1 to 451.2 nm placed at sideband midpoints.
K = 0.02 mag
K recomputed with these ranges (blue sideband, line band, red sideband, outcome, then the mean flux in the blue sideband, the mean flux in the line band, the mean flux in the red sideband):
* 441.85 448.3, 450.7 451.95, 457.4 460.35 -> -0.04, 11.2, 11.6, 11.2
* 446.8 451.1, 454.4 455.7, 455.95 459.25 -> 0.04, 11.5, 11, 11.4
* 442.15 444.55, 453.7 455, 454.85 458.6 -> 0.00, 11.3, 11.3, 11.4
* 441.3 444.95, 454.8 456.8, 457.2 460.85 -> -0.02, 11.4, 11.5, 11.3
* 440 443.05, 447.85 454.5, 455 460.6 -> -0.02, 11.1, 11.5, 11.4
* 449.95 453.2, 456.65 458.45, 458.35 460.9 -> 0.02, 11.6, 11.2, 11.4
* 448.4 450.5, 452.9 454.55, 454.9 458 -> 0.04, 11.6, 11.2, 11.5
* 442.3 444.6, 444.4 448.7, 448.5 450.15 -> 0.03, 11.4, 11.2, 11.6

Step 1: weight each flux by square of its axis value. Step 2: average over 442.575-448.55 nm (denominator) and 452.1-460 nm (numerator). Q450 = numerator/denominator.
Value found 1.06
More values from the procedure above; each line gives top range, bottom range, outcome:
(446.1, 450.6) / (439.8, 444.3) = 1.05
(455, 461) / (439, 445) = 1.10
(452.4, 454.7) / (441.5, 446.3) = 1.04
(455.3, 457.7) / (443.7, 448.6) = 1.09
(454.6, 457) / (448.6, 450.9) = 1.02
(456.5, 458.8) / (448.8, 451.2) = 1.00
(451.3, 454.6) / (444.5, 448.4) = 1.05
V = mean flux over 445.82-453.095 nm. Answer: 11.4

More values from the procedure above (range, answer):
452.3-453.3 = 11.1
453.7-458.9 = 11.4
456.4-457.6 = 11.7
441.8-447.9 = 11.2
